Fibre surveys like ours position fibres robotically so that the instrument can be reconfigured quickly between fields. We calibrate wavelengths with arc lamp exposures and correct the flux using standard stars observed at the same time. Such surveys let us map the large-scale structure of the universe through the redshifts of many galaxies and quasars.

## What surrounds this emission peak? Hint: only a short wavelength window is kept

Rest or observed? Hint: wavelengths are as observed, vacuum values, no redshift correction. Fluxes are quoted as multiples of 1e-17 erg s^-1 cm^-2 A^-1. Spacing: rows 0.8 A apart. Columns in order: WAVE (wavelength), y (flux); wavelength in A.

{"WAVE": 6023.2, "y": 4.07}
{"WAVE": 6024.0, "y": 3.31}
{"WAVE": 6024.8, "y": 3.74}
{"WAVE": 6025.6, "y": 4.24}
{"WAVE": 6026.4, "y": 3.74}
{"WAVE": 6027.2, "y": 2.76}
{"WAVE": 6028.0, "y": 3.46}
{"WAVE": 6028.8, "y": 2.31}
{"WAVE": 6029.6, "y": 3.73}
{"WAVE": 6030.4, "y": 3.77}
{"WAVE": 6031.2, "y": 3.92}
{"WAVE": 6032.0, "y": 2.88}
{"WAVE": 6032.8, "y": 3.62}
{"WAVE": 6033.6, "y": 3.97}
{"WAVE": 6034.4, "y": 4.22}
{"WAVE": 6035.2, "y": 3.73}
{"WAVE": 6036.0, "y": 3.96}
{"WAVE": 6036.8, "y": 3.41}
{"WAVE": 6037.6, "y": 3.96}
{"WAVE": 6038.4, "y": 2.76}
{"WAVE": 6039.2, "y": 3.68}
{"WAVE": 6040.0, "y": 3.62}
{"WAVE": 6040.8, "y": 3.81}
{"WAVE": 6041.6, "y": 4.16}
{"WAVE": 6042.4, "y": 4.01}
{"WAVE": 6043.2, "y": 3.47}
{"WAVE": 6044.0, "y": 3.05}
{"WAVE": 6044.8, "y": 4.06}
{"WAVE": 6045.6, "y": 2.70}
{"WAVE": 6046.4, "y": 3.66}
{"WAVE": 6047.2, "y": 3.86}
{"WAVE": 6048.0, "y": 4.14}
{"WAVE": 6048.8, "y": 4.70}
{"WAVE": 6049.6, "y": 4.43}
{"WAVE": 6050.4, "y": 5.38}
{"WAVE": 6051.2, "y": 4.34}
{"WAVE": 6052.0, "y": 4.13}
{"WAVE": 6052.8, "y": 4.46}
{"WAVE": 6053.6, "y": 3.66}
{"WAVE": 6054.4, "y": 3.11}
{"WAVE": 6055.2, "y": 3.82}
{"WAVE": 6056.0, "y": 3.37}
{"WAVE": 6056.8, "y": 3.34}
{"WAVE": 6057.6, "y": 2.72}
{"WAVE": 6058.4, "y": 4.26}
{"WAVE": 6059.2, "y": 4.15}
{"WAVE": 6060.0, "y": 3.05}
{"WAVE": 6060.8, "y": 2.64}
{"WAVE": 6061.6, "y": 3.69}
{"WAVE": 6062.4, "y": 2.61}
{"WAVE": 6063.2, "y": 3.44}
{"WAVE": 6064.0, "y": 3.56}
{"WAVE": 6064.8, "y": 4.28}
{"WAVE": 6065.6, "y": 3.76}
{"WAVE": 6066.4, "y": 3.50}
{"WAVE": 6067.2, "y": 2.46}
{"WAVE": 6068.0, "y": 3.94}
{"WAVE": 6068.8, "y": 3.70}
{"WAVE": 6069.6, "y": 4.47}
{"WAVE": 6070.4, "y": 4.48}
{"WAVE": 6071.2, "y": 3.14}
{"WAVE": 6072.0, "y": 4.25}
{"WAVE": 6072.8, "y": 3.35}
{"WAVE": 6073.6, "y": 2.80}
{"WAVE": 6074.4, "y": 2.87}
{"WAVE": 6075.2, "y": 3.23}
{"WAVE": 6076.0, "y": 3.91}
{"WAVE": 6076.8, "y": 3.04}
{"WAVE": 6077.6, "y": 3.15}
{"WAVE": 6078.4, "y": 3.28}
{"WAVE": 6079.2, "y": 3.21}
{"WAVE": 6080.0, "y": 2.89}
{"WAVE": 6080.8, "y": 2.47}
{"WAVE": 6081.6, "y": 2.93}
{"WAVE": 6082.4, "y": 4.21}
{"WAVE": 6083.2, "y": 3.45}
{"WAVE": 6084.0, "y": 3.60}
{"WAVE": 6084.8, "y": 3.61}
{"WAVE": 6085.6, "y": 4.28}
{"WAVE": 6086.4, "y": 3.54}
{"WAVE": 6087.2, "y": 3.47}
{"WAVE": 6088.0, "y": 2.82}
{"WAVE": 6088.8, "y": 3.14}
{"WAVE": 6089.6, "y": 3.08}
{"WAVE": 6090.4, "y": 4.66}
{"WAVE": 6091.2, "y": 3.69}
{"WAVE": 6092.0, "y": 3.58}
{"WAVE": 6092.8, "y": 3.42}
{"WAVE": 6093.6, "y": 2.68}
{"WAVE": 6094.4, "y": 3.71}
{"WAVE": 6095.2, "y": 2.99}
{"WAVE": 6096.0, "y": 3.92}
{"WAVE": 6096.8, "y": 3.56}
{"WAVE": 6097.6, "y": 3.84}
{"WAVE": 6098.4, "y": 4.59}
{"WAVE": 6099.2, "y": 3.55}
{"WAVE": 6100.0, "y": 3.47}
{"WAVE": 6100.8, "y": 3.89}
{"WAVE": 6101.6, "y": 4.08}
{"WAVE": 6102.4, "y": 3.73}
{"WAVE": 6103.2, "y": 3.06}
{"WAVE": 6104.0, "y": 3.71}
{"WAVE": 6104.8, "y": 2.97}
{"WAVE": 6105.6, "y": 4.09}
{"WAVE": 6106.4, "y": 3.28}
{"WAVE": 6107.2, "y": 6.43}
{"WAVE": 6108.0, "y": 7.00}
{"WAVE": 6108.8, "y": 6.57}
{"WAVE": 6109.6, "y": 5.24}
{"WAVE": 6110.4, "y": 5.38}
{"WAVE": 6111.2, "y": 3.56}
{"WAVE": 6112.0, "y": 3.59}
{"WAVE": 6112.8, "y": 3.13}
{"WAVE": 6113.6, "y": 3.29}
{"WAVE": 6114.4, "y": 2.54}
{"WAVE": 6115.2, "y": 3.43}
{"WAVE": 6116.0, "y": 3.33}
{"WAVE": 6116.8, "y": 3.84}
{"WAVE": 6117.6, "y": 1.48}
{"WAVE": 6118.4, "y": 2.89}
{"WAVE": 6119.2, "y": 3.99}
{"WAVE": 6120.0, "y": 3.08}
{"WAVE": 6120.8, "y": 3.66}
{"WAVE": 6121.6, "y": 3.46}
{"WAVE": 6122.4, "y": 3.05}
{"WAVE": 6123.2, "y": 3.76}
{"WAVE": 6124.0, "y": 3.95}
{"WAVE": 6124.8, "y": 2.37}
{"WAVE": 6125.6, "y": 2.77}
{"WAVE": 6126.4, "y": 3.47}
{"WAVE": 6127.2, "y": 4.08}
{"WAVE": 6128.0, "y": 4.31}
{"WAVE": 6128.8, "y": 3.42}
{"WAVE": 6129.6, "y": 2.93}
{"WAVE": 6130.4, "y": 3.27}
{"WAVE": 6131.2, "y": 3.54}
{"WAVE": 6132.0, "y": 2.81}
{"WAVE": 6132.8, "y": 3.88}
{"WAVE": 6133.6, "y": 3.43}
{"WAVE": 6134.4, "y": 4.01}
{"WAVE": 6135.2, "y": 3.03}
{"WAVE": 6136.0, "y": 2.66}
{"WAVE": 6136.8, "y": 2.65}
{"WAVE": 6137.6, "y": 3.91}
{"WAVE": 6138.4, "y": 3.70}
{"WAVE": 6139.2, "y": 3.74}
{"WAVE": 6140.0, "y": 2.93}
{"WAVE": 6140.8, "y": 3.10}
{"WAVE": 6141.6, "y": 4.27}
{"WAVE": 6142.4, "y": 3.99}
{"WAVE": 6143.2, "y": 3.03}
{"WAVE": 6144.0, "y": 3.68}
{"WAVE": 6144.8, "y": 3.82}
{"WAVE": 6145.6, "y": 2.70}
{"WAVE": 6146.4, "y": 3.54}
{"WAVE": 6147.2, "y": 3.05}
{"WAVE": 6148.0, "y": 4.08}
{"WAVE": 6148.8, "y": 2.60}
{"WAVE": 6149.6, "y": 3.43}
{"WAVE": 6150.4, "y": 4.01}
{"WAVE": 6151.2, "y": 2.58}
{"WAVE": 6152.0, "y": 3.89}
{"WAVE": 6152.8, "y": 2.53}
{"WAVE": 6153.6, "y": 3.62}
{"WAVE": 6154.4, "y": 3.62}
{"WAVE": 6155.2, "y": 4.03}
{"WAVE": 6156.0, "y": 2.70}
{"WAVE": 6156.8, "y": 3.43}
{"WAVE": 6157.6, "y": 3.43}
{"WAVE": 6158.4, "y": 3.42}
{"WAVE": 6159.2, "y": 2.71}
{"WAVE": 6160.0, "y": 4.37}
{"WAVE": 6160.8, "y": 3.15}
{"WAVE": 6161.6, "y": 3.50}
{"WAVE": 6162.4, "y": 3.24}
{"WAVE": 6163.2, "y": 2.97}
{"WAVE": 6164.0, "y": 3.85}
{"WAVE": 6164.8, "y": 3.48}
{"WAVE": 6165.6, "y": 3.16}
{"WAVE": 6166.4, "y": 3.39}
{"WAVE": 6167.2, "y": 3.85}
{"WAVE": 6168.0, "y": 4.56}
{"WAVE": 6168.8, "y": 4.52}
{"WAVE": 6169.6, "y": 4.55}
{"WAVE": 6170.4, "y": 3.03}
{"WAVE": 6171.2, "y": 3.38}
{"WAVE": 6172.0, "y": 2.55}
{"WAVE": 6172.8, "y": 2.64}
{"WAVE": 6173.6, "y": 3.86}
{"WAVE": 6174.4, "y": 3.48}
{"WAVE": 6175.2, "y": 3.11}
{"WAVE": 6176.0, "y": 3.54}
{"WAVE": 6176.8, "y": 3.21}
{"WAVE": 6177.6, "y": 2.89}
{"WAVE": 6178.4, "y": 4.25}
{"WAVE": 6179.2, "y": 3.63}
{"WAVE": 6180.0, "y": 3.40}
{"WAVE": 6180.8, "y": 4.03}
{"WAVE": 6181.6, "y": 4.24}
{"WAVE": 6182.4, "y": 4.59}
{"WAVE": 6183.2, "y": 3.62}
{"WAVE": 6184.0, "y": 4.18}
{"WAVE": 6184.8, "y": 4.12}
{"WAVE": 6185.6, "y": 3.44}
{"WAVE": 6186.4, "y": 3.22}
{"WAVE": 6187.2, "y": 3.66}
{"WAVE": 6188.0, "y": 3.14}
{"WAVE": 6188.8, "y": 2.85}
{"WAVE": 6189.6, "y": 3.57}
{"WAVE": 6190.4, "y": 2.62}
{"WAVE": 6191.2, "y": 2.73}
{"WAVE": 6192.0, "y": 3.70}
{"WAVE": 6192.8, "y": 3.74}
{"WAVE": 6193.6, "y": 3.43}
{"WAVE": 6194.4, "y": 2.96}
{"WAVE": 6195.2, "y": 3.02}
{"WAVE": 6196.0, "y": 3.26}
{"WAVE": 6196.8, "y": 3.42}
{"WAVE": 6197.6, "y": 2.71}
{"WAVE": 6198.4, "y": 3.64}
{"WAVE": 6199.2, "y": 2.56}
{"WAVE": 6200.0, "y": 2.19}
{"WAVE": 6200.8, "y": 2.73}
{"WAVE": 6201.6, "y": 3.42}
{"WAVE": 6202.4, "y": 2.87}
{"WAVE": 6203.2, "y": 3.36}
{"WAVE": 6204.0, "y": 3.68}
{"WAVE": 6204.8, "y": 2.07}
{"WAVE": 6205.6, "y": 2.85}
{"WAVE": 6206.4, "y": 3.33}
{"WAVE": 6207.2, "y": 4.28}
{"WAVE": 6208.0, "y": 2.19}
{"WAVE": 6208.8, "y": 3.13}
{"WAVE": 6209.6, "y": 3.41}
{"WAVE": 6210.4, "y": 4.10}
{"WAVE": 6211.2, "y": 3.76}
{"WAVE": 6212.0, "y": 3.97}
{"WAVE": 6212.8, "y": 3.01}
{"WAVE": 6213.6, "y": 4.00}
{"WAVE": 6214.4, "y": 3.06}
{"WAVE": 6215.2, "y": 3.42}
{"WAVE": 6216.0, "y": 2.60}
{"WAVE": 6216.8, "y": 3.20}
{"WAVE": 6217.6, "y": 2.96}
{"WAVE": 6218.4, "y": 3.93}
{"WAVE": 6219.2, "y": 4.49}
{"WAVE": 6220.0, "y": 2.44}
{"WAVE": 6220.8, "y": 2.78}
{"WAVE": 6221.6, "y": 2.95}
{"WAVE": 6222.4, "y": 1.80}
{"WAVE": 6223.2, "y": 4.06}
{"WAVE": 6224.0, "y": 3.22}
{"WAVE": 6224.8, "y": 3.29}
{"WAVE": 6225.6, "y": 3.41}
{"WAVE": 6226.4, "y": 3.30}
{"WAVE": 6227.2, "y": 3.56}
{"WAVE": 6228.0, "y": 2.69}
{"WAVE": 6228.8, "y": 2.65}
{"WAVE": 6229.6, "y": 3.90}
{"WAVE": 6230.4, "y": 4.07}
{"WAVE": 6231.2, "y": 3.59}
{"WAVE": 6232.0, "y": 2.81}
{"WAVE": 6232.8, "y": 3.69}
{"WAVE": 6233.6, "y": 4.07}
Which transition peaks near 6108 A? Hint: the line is [O III] 5007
